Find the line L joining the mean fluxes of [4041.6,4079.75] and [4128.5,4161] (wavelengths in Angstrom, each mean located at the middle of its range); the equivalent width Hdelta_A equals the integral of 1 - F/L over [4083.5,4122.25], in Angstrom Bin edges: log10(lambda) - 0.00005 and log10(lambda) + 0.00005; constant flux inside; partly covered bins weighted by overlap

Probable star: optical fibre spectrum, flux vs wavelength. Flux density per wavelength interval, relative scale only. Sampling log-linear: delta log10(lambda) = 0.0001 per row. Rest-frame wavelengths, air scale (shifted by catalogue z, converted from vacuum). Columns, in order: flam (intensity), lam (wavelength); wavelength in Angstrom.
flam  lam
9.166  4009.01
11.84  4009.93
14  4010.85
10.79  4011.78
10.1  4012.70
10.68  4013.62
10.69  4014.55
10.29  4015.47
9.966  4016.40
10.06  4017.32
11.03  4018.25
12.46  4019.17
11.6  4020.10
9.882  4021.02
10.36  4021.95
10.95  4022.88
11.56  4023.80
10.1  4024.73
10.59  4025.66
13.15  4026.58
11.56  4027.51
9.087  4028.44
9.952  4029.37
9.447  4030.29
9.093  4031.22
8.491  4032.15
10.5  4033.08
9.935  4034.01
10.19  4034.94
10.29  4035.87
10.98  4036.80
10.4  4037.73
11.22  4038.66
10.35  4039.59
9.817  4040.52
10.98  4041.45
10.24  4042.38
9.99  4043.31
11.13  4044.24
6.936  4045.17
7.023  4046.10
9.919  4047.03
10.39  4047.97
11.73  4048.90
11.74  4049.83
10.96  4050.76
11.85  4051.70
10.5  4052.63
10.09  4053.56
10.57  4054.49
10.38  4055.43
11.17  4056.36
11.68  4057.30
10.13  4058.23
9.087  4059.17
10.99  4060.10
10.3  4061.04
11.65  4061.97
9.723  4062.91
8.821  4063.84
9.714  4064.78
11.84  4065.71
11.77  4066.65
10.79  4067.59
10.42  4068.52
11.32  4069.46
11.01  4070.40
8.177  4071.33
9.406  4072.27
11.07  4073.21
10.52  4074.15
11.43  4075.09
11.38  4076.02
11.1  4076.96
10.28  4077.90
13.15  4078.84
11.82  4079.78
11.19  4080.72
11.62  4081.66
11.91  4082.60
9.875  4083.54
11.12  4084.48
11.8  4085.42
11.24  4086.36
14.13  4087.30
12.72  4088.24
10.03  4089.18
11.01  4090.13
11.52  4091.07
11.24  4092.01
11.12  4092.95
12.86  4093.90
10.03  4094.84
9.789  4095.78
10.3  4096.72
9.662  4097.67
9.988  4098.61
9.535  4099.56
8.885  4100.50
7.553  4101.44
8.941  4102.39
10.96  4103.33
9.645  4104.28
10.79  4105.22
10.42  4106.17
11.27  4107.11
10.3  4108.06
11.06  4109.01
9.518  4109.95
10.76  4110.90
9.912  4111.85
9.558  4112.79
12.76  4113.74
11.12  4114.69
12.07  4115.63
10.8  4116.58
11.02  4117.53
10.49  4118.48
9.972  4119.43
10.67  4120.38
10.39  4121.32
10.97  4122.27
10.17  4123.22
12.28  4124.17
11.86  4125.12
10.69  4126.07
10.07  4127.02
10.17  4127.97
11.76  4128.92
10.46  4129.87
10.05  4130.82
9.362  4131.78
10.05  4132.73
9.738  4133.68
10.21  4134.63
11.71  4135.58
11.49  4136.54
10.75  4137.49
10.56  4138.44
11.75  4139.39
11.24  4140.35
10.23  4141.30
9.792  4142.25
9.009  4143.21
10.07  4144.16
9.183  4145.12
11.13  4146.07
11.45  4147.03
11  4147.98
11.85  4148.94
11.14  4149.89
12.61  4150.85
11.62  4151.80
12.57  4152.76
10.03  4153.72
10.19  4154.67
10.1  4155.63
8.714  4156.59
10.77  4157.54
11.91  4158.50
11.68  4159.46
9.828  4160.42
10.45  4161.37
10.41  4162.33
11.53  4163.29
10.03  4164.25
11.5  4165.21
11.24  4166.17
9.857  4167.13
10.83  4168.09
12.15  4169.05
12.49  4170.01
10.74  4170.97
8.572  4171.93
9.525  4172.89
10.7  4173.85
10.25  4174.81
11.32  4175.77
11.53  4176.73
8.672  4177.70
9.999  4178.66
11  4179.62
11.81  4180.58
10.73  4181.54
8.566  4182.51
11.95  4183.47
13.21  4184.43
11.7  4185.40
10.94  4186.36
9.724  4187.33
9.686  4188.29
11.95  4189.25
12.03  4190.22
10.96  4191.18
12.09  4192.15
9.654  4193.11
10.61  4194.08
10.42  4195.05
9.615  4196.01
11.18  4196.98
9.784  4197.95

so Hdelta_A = -0.2 Angstrom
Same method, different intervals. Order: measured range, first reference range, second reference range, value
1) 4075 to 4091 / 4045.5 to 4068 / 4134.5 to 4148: -1.5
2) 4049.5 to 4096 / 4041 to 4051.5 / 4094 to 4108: -4.3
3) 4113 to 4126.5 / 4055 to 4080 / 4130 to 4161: -0.5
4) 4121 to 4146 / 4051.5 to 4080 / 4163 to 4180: 0.3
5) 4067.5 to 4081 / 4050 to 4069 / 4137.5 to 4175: -0.3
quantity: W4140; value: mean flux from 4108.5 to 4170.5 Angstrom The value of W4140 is 10.8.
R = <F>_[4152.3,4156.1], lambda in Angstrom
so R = 10.7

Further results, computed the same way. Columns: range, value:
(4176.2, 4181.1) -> 10.6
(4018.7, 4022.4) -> 11.1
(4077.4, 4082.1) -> 11.6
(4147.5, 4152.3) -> 11.7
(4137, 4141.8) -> 10.9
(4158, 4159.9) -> 11.8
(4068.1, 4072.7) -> 10.1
